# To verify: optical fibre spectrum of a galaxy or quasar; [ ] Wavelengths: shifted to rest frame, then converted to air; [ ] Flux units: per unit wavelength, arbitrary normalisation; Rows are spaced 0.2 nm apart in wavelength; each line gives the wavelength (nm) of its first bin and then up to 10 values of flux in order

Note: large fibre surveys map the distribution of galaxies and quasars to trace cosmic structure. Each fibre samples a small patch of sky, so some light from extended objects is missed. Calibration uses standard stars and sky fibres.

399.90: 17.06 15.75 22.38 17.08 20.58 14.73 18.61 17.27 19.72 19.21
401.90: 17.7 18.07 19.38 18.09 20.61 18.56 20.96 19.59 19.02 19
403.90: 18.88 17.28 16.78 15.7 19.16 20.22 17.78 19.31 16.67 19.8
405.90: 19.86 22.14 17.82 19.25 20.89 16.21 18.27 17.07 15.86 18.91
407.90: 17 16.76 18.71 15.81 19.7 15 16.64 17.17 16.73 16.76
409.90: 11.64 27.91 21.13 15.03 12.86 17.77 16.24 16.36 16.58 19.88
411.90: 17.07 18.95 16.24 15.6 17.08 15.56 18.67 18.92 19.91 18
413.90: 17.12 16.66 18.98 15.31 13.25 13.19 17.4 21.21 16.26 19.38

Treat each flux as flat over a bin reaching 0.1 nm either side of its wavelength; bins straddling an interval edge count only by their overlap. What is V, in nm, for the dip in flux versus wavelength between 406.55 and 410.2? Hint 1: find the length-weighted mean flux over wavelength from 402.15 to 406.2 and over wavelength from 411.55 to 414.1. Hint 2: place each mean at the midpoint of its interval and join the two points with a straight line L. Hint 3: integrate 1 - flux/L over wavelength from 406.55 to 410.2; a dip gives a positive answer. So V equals 0.14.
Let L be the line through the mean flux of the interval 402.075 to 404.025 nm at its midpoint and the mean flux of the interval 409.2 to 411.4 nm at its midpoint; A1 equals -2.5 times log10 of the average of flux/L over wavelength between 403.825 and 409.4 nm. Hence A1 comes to 0.014 mag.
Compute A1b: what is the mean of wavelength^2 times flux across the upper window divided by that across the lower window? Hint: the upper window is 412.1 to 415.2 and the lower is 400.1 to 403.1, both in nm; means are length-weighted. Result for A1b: 1.0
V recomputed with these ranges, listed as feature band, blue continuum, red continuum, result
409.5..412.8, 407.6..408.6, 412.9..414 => 0.11 nm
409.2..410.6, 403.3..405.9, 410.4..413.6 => -0.05 nm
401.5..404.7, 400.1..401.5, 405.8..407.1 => 0.01 nm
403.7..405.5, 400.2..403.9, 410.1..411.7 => 0.04 nm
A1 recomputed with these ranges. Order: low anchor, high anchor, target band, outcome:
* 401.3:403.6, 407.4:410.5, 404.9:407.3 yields -0.04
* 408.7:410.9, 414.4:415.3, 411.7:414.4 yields -0.10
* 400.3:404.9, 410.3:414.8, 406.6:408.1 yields 0.01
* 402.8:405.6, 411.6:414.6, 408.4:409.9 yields 0.10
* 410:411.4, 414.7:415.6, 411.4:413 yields 0.03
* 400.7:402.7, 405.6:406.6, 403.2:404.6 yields 0.06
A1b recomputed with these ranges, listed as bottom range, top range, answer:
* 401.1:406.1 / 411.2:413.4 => 0.97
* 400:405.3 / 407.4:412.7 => 0.96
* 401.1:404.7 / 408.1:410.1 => 0.95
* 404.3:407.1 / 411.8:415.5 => 0.95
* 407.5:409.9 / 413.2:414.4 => 1.11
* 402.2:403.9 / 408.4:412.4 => 0.92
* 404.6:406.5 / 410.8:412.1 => 0.94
